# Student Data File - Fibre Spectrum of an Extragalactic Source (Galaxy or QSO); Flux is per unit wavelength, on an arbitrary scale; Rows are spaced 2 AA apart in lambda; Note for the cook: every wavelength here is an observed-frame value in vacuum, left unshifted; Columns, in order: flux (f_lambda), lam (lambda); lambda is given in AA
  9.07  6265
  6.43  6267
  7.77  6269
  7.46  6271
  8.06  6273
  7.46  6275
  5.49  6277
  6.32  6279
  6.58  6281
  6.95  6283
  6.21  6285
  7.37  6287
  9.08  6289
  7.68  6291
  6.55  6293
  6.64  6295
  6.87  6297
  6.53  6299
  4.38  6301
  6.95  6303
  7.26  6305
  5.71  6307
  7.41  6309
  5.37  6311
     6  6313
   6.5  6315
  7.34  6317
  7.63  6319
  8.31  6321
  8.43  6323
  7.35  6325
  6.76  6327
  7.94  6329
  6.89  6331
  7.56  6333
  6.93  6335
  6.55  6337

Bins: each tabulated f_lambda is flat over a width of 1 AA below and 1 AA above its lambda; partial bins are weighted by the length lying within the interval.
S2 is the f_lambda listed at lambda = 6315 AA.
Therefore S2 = 6.5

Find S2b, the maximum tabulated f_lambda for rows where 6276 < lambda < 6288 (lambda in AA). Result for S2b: 7.37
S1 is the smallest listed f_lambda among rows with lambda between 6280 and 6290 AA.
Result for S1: 6.21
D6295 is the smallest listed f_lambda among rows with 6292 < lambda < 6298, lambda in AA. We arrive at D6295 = 6.55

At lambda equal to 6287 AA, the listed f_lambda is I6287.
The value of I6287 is 7.37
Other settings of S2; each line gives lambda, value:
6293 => 6.55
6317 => 7.34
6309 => 7.41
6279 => 6.32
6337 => 6.55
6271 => 7.46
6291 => 7.68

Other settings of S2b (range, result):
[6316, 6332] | 8.43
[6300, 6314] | 7.41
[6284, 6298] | 9.08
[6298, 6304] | 6.95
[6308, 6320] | 7.63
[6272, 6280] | 8.06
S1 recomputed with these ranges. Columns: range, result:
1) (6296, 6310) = 4.38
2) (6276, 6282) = 5.49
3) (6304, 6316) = 5.37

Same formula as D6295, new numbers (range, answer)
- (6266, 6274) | 6.43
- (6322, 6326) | 7.35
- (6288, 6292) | 7.68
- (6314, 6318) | 6.5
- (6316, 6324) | 7.34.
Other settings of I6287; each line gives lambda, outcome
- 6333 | 7.56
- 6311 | 5.37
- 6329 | 7.94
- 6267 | 6.43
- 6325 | 7.35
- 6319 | 7.63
